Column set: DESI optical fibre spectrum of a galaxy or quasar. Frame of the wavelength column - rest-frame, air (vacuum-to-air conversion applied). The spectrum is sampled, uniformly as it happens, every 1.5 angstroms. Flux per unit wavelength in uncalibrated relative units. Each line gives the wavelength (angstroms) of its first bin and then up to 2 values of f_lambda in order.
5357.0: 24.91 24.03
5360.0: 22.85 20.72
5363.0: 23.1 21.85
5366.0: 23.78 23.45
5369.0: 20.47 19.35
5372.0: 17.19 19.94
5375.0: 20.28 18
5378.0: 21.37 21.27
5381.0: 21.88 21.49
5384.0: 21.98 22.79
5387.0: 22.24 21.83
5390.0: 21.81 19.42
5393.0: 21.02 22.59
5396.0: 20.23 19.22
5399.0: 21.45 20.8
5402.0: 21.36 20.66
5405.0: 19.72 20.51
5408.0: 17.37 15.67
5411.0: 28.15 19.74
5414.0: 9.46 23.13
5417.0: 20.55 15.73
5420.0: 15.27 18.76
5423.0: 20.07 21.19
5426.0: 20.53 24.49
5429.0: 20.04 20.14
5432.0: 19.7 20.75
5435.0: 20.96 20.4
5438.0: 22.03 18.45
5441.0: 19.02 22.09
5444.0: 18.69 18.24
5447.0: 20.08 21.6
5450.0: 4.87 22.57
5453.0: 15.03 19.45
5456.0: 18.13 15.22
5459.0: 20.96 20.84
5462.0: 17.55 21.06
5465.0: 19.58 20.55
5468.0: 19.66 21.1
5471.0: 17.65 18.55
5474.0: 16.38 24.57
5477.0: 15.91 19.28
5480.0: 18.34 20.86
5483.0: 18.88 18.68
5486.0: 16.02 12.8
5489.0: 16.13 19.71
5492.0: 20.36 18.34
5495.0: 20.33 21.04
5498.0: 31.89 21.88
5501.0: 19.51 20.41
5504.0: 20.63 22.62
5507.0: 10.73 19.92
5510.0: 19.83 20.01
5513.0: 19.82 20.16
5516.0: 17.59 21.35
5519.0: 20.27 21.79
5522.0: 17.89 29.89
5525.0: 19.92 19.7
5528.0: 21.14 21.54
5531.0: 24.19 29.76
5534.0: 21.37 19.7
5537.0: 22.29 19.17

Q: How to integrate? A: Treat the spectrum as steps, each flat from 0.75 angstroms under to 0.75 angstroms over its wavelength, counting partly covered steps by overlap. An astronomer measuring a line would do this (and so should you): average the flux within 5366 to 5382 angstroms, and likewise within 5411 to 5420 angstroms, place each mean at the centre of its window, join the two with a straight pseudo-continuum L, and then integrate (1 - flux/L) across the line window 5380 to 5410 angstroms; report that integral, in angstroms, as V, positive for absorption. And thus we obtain -2.0 angstroms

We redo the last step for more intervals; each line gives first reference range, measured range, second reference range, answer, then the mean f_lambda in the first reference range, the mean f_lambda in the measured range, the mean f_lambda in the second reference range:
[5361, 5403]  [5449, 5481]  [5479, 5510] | 2.3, 21.1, 18.5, 19.5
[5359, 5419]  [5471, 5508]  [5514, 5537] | 3.8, 20.6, 19.3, 21.8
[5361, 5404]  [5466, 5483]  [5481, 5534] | 1.1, 21.1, 19.3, 20.5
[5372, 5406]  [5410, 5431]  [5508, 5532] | 1.2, 20.9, 19.8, 21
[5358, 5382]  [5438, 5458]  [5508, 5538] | 3.0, 21.2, 18.1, 21.4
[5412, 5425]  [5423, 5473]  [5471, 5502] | -2.0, 18.1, 19.4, 19.4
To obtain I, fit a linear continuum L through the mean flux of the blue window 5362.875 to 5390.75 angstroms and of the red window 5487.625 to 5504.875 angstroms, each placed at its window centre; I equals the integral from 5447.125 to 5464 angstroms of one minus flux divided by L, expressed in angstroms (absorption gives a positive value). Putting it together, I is 2.3 angstroms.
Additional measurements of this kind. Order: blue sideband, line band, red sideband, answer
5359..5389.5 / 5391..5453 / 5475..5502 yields 3.0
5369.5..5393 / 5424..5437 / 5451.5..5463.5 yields -1.0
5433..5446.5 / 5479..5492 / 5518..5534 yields 2.1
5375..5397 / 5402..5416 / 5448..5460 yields 0.3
